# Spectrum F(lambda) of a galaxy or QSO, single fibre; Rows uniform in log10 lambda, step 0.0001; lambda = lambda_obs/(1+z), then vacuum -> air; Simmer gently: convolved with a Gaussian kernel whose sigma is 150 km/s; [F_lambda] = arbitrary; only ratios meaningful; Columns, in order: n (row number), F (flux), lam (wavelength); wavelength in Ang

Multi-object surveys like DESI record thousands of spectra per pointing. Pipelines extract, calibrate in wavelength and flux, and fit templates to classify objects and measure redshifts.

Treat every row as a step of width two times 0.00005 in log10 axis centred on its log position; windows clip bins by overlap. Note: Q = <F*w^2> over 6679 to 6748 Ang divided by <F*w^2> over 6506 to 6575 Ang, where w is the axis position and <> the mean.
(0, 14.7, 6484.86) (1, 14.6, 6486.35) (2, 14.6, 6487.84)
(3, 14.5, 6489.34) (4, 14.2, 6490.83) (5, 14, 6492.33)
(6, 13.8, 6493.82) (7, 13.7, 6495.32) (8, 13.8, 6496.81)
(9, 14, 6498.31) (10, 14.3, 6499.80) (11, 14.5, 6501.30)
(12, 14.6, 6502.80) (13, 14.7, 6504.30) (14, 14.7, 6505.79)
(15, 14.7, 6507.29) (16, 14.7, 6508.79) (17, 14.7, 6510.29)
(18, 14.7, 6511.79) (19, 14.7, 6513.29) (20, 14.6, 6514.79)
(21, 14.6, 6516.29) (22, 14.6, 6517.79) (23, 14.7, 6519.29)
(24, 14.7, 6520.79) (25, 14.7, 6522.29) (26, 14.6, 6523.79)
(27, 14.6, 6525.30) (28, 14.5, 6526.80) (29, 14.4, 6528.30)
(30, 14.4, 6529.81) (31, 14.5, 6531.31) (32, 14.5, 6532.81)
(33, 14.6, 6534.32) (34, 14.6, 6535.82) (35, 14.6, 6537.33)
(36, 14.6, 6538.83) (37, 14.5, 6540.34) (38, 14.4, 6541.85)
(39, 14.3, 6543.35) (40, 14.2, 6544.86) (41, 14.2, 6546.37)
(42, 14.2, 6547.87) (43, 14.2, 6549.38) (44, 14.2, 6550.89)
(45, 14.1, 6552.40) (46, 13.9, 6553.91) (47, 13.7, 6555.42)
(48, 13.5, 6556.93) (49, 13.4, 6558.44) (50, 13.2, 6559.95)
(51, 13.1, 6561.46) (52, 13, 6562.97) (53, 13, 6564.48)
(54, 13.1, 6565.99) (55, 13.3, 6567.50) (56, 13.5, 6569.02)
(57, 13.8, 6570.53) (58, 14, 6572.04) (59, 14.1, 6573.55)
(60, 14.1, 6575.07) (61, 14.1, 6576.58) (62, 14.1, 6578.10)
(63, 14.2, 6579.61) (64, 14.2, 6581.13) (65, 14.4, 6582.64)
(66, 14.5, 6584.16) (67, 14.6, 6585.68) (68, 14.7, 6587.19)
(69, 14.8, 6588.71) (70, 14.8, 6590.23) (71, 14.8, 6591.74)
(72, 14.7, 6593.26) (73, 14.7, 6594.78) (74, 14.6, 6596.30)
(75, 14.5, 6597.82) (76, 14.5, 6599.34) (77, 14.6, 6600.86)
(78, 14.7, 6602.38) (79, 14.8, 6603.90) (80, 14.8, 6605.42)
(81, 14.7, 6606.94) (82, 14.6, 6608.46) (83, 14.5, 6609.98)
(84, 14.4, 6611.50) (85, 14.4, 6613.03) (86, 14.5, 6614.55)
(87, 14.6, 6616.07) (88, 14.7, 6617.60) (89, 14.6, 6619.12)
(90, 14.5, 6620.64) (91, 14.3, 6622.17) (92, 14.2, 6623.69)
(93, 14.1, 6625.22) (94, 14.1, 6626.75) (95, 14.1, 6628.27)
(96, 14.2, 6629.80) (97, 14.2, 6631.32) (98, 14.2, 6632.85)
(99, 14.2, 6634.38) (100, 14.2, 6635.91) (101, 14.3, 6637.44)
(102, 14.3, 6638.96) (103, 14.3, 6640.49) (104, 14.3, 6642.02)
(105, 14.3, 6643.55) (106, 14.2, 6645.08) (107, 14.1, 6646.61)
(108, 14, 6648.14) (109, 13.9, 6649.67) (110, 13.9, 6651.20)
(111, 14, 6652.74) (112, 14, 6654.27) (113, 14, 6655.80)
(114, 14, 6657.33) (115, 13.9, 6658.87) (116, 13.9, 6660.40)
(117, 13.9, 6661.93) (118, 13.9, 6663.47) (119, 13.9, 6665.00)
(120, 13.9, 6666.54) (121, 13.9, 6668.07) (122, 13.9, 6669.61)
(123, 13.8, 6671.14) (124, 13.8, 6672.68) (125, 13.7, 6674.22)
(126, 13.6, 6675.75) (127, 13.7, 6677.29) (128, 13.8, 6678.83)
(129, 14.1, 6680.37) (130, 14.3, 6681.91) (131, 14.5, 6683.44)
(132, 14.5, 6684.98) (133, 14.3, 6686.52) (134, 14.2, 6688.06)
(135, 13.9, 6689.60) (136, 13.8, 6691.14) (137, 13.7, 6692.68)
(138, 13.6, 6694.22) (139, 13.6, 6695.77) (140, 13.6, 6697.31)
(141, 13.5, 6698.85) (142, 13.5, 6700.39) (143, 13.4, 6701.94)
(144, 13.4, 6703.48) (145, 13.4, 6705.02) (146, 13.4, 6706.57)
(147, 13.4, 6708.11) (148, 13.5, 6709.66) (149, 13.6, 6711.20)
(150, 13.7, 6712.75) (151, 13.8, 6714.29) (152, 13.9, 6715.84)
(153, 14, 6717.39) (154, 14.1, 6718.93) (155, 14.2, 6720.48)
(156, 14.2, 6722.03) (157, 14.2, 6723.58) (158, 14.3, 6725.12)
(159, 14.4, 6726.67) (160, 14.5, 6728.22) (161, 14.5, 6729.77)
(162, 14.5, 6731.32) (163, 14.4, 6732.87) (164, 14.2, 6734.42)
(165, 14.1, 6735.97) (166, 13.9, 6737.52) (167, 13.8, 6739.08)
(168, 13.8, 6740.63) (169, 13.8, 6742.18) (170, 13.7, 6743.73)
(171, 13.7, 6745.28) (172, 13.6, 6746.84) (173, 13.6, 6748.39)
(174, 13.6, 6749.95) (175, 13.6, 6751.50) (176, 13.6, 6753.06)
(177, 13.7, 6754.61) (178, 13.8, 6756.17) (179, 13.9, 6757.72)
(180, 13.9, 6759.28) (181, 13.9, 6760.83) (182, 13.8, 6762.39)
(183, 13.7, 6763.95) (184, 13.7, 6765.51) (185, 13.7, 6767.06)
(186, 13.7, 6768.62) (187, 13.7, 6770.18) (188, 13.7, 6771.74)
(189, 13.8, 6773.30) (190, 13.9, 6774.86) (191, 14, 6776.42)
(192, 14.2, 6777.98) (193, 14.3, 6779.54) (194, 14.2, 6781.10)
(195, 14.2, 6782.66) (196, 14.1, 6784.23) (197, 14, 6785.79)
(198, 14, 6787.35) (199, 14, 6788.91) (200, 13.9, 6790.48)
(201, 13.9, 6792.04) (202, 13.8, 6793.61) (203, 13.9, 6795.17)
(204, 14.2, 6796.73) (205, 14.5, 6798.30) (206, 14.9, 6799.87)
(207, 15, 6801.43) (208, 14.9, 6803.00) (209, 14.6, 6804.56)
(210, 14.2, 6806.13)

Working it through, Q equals 1.03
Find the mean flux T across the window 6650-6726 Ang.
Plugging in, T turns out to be 13.9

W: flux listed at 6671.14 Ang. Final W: 13.8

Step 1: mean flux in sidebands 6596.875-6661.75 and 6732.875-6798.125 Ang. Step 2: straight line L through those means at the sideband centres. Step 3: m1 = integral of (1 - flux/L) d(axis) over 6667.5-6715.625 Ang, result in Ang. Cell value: 1.1 Ang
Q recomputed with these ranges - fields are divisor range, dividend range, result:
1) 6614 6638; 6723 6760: 1.01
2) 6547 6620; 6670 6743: 1.02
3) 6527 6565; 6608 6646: 1.04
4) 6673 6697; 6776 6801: 1.05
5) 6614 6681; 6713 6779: 1.02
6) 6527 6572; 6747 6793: 1.06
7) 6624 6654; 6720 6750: 1.02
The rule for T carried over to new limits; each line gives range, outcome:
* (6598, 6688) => 14.2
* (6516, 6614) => 14.3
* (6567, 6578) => 13.9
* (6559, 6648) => 14.2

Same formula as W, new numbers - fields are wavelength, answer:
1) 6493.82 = 13.8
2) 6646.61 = 14.1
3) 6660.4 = 13.9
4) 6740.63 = 13.8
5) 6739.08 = 13.8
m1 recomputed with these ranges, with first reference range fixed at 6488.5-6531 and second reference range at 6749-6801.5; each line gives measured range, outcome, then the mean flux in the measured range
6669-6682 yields 0.28 Ang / 13.8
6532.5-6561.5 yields 0.54 Ang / 14.1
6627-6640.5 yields 0.00 Ang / 14.2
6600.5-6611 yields -0.29 Ang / 14.7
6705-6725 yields 0.33 Ang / 13.8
